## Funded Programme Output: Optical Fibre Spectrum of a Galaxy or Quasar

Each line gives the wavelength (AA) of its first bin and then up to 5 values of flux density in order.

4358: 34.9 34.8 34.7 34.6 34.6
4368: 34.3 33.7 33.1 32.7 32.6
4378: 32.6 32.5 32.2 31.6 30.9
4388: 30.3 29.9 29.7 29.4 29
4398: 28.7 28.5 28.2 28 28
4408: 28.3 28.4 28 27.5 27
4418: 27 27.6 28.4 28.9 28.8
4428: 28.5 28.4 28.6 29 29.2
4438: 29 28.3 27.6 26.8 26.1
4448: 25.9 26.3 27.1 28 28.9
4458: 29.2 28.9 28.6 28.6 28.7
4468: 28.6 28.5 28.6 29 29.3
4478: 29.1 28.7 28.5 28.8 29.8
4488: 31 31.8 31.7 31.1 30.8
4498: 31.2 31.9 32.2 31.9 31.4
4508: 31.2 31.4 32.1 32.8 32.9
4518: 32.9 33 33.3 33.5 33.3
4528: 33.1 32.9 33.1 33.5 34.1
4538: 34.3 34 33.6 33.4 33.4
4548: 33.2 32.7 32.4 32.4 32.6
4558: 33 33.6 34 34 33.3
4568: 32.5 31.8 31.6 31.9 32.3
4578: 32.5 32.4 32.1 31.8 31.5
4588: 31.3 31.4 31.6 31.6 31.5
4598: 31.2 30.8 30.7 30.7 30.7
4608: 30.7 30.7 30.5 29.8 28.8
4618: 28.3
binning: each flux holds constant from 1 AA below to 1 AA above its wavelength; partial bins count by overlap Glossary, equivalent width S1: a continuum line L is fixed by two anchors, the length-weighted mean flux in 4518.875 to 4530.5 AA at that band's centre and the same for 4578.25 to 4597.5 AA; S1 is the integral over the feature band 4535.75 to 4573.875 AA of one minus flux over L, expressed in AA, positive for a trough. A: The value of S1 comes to -0.7 AA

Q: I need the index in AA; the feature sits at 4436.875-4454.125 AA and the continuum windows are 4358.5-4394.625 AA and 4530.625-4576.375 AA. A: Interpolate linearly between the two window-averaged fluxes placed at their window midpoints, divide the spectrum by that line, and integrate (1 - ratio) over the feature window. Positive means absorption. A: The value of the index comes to 2.9 AA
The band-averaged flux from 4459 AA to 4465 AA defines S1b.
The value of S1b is 28.7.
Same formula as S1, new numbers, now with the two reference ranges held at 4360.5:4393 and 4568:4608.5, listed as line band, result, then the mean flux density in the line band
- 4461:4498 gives 2.88 AA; 29.6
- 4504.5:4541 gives -1.23 AA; 32.9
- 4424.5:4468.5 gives 5.55 AA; 28.1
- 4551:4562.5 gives -0.46 AA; 33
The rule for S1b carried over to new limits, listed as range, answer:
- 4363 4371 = 34.3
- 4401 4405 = 28.1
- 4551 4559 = 32.6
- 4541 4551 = 33.3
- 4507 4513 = 31.6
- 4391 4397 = 29.4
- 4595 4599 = 31.4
